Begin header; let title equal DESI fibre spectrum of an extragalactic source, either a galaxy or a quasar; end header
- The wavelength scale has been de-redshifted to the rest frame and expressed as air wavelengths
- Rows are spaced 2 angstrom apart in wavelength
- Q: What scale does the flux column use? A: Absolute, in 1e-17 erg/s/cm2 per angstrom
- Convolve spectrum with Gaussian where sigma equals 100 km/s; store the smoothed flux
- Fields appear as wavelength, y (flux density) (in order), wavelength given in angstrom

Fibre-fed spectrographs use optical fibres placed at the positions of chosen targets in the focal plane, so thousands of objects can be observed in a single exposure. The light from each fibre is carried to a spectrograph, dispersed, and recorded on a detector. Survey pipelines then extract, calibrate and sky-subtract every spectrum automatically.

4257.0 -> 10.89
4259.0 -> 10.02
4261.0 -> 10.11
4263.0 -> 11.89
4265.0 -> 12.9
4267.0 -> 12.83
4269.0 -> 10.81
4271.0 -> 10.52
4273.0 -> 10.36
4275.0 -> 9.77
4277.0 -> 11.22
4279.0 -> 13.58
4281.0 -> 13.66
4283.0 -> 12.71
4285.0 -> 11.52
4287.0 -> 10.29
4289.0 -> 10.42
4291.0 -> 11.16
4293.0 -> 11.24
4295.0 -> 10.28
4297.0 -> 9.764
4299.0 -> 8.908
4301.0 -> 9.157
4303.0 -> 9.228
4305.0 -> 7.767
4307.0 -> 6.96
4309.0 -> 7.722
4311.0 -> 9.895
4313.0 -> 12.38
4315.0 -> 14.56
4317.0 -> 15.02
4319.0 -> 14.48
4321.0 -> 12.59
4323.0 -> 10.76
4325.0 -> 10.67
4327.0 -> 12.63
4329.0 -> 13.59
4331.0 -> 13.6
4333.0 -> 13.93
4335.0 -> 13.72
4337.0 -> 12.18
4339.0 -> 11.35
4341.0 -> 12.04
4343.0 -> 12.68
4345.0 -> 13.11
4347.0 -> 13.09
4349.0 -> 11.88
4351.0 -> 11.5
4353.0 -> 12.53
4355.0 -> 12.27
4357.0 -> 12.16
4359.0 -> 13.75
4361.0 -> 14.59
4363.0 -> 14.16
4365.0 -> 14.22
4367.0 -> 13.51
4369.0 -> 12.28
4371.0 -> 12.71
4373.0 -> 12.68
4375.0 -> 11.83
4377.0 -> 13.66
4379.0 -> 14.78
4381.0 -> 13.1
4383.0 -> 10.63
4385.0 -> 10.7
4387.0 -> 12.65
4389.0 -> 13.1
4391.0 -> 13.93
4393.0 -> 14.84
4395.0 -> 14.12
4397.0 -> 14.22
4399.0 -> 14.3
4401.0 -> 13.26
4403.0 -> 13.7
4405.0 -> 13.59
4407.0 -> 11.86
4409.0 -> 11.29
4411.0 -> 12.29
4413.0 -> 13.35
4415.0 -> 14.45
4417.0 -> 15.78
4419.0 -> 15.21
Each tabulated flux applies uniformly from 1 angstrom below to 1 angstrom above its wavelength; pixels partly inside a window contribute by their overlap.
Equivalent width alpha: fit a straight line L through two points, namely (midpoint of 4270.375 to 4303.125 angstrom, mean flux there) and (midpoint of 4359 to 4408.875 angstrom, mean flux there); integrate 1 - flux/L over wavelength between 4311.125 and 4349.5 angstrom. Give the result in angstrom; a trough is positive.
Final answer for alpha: -2.9 angstrom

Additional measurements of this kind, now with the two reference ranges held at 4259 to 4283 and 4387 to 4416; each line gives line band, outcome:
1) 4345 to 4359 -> 0.35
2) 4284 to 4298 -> 1.41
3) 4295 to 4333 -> 3.31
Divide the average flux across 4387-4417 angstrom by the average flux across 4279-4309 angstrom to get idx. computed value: 1.32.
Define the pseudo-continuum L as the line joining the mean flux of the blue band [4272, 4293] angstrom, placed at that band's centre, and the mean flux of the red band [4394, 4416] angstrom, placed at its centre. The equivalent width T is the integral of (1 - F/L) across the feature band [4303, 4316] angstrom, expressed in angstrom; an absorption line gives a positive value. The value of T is 2.2 angstrom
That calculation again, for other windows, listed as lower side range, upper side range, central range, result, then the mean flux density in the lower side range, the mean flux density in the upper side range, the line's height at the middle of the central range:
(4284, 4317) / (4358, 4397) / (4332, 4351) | -1.2 angstrom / 10.2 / 13.2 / 11.8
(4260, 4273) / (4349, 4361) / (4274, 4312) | 4.8 angstrom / 11.4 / 12.6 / 11.8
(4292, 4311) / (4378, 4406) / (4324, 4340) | -3.4 angstrom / 9.05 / 13.4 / 10.5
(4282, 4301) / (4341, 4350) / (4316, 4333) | -1.6 angstrom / 10.6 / 12.6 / 11.8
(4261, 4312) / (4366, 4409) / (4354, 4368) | -1.2 angstrom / 10.6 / 13.1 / 12.4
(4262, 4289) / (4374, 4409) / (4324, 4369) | -1.1 angstrom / 11.6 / 13.1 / 12.6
